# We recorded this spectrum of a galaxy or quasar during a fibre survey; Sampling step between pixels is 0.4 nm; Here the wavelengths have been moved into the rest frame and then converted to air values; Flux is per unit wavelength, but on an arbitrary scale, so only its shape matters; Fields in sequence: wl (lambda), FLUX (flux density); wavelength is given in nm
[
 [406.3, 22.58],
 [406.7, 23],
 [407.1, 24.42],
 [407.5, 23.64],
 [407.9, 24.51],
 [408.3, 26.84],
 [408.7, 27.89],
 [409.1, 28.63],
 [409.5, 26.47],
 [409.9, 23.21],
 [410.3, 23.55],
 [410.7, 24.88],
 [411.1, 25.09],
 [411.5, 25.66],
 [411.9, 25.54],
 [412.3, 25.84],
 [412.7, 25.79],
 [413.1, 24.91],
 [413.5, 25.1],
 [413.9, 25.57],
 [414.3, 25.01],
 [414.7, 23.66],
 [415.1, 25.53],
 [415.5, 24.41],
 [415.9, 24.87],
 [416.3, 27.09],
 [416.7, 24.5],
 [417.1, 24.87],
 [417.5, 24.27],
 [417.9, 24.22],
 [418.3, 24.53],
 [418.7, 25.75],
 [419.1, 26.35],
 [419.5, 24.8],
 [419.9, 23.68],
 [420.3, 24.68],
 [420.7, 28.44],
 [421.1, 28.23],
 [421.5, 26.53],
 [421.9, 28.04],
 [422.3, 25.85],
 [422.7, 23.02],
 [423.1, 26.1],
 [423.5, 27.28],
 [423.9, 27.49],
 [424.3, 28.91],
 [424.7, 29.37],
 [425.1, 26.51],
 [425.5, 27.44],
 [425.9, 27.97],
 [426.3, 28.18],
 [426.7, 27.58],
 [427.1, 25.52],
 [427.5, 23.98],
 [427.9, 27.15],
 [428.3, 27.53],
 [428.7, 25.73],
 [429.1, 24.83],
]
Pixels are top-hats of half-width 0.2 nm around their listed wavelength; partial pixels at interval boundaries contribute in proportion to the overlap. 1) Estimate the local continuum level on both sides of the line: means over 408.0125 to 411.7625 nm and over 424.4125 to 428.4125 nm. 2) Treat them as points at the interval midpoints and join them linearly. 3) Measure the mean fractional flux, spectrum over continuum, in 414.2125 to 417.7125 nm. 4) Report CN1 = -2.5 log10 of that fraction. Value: 0.06 mag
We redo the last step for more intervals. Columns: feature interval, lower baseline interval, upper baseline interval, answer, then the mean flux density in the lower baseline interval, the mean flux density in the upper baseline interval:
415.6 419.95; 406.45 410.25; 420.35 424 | 0.051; 25.3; 26.7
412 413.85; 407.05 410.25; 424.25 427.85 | 0.026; 25.7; 27.2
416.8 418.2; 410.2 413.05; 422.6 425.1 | 0.073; 25.2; 27.1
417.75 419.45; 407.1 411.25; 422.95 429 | 0.049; 25.4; 27.1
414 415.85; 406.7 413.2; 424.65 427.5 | 0.051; 25.4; 27.2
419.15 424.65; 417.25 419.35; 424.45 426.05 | 0.001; 25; 27.9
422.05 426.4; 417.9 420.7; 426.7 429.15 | -0.060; 25.2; 26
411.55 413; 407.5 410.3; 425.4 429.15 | 0.015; 25.9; 26.6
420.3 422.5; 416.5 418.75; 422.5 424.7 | -0.048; 24.6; 26.8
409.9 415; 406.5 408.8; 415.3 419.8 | 0.000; 24.9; 25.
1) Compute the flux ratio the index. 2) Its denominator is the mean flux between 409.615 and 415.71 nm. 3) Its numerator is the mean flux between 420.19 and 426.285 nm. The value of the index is 1.09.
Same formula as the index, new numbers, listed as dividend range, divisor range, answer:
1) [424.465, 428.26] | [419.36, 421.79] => 1.04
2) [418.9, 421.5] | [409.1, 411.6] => 1.04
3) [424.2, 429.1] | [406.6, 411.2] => 1.07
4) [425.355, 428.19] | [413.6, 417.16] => 1.07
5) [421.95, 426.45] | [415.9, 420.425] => 1.09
